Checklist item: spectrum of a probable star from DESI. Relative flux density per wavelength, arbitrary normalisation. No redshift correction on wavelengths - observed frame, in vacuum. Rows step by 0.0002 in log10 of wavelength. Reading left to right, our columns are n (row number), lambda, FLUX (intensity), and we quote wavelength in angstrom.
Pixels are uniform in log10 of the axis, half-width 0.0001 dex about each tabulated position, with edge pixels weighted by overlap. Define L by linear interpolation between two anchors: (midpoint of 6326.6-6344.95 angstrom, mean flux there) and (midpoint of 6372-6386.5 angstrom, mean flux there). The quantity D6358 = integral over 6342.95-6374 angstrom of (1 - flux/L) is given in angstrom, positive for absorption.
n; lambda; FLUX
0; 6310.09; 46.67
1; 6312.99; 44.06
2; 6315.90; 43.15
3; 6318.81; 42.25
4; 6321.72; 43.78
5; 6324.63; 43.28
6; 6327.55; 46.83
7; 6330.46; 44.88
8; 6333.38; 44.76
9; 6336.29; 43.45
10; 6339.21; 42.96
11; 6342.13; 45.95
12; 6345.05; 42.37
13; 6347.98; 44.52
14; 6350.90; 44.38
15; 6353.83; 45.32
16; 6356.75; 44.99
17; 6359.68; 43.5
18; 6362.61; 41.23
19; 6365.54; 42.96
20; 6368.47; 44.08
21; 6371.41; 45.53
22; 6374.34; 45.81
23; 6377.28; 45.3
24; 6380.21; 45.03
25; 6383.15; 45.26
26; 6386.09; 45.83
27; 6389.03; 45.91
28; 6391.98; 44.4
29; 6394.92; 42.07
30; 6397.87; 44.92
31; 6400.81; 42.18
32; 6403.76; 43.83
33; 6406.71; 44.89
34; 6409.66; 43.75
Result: 0.71 angstrom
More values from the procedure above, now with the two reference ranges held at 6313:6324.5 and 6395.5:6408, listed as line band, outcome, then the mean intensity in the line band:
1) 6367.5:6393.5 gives -1.0 angstrom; 45.3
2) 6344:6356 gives -0.2 angstrom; 44.3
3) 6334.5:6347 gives -0.1 angstrom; 43.7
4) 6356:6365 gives 0.1 angstrom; 43.1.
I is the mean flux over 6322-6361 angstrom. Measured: 44.4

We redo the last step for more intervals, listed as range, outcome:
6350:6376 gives 44.2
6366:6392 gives 45.2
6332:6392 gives 44.5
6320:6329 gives 44.5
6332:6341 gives 43.8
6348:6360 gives 44.7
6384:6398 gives 44.6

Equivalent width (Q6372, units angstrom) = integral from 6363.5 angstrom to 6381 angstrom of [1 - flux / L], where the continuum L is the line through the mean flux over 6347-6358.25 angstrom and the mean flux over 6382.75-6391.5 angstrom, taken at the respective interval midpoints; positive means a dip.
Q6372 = 0.2 angstrom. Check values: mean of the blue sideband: 44.8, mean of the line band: 44.7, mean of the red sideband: 45.5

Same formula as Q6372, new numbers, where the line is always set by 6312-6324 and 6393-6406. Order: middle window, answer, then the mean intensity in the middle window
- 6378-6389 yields -0.5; 45.5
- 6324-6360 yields -0.9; 44.5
